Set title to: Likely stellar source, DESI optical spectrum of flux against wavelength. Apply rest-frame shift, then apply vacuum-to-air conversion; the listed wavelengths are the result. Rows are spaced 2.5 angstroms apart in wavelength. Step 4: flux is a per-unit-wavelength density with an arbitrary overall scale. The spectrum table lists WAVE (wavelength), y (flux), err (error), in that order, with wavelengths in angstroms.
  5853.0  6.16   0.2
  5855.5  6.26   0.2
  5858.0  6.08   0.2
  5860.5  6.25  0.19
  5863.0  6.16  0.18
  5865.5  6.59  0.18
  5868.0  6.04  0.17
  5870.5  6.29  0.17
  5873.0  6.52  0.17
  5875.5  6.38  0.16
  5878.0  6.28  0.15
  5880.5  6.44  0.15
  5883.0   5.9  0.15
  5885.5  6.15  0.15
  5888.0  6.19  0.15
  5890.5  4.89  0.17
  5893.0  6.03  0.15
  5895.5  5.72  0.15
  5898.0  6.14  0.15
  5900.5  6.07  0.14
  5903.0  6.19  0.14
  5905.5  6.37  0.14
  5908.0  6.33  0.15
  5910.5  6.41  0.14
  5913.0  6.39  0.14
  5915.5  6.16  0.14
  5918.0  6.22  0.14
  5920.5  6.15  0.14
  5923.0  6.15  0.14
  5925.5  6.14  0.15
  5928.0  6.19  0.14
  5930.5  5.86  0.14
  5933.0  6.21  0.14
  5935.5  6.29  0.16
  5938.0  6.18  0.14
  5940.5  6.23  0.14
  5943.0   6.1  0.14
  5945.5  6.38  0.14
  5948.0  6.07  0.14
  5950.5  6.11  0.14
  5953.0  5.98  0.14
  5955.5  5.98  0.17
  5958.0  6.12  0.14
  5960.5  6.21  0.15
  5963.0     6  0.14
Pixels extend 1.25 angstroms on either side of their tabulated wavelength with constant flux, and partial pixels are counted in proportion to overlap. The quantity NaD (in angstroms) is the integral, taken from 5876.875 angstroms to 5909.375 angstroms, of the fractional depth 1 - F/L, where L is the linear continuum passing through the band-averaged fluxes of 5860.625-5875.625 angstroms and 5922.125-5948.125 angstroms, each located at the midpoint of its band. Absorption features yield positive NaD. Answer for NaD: 1.1 angstroms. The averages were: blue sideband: 6.32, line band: 6.05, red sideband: 6.17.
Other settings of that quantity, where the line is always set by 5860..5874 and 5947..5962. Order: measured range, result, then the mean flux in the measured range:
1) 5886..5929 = 0.68 angstroms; 6.1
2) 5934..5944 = -0.14 angstroms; 6.2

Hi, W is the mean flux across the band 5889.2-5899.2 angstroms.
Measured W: 5.7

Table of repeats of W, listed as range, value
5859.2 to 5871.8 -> 6.27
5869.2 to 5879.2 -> 6.37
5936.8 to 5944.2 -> 6.17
